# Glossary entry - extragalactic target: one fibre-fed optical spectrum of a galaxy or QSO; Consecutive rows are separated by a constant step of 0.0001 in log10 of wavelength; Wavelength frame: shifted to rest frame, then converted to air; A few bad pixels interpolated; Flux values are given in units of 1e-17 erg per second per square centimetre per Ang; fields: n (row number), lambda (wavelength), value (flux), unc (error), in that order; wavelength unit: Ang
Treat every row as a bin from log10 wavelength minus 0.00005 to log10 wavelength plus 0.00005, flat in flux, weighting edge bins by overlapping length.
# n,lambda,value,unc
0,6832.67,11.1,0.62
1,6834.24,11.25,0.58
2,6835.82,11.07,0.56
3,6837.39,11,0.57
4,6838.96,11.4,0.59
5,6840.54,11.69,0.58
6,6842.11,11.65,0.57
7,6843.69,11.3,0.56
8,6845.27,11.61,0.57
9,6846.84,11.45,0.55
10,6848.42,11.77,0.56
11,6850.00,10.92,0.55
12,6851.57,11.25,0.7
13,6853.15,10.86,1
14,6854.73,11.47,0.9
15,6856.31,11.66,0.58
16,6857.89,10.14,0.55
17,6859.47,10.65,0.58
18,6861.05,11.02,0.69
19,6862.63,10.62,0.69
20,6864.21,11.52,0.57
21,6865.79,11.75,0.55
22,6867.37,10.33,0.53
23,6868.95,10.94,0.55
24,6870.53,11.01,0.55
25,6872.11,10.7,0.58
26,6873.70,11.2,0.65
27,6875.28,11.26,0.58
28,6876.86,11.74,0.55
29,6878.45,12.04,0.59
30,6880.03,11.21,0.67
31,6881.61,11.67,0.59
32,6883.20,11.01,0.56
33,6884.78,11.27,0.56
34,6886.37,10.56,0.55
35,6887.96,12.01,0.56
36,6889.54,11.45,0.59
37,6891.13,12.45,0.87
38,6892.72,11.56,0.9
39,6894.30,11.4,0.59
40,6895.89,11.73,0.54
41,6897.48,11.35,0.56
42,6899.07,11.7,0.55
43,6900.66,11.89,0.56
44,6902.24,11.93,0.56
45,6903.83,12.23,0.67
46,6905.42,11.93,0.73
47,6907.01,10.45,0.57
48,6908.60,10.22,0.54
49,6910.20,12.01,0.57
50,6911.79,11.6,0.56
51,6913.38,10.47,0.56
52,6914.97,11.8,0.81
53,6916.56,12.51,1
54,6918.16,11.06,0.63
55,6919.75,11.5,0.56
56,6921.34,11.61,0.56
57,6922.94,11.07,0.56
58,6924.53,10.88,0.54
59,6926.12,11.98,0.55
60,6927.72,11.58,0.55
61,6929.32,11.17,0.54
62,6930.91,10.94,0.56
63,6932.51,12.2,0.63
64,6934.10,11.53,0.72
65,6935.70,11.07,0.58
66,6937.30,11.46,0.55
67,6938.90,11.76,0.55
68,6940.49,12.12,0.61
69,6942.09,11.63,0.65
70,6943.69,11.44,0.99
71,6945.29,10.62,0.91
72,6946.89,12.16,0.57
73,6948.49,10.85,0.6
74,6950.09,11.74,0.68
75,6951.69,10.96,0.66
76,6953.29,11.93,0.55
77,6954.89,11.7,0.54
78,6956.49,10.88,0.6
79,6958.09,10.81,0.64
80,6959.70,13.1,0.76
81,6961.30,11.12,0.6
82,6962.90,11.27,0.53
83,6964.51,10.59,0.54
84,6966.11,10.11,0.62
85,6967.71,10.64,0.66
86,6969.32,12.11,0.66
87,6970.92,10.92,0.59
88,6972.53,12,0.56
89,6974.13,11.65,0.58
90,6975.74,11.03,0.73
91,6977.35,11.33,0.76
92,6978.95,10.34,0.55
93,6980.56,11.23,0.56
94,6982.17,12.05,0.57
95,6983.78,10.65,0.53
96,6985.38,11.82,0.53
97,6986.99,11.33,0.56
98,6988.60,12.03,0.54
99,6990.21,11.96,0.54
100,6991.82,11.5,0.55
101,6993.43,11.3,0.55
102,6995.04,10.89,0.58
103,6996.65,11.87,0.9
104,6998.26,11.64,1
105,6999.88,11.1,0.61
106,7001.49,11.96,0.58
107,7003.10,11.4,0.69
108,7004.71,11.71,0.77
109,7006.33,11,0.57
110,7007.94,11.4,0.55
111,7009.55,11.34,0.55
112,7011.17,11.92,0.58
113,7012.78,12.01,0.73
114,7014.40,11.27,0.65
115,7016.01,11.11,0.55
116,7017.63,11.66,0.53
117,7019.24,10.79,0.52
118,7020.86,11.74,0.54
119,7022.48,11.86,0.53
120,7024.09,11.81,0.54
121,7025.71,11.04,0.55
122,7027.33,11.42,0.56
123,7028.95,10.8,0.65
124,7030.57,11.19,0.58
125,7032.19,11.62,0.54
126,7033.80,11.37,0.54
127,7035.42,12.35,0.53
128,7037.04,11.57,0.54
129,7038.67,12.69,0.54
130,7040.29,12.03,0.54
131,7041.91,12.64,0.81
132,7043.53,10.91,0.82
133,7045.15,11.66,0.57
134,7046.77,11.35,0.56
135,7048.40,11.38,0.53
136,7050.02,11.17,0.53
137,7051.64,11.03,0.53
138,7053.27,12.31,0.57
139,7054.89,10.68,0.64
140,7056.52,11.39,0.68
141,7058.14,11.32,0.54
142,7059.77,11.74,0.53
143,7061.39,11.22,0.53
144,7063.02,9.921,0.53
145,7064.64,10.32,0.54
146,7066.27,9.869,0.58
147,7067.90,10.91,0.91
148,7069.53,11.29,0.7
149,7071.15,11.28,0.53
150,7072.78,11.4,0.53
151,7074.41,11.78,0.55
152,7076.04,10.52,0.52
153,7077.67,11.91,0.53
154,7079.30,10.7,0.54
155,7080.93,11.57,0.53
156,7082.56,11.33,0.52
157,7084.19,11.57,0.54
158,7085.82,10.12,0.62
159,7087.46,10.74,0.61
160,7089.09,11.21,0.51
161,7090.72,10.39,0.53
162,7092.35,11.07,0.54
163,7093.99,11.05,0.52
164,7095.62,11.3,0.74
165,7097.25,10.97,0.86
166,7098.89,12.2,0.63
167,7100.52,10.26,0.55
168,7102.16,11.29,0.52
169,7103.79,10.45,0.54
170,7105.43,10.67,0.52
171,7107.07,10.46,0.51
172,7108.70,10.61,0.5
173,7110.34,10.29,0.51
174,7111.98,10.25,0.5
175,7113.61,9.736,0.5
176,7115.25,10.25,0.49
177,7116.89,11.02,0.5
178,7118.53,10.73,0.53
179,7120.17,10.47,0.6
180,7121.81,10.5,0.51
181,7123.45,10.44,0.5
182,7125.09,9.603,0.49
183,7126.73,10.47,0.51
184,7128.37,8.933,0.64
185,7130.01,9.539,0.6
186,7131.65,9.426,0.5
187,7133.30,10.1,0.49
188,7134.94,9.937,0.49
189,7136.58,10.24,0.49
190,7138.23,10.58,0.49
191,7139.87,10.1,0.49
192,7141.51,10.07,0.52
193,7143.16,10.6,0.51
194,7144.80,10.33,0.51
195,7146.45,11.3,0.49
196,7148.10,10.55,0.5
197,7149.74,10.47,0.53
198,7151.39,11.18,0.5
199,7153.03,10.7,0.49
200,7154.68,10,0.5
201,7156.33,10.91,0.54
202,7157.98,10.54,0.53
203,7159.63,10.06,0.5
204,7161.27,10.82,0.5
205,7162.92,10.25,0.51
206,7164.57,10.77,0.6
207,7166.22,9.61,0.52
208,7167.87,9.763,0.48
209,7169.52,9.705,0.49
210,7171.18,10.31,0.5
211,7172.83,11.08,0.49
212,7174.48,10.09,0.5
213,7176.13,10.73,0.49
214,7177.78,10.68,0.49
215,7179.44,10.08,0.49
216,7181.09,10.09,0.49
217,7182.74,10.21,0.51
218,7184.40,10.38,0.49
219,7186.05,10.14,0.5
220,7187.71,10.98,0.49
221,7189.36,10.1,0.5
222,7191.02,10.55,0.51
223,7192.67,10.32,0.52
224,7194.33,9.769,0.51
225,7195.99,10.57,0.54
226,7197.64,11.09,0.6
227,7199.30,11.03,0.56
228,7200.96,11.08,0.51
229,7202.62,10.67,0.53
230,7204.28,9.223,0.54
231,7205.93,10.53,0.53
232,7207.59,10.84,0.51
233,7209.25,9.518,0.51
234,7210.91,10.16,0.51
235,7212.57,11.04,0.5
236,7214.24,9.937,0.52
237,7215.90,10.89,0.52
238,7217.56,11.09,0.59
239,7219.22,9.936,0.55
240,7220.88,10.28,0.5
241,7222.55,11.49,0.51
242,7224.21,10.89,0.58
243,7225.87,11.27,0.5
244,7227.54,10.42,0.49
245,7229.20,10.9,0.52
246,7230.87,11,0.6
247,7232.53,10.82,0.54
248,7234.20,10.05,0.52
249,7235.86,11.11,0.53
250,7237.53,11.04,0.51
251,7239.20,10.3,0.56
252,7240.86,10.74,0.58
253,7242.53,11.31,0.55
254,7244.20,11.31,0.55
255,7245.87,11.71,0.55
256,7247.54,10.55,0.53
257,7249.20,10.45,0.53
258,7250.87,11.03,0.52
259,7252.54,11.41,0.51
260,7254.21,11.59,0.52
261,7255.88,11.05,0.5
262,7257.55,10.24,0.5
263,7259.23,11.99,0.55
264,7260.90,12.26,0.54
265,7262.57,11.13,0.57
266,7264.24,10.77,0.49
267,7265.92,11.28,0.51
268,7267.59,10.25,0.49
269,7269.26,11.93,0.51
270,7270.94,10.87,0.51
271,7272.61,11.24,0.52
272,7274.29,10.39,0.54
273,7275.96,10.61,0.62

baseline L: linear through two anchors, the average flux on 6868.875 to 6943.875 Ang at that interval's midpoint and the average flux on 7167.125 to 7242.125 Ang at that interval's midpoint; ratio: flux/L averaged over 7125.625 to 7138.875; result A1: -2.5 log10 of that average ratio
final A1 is 0.09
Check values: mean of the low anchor 11.5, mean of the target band 9.89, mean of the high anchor 10.5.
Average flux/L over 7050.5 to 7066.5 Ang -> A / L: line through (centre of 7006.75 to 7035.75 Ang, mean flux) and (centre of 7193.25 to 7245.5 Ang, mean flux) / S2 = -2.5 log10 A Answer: 0.028 mag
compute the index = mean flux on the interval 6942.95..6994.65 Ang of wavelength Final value 11.3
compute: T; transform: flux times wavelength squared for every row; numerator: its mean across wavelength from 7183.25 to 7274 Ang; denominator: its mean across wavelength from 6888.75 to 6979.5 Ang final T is 1.03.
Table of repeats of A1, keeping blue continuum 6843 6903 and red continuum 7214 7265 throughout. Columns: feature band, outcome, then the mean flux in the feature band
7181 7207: 0.057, 10.4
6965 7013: -0.018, 11.4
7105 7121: 0.064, 10.4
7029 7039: -0.049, 11.7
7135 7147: 0.065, 10.4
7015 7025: -0.030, 11.5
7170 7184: 0.064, 10.4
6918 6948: -0.019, 11.5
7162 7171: 0.102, 10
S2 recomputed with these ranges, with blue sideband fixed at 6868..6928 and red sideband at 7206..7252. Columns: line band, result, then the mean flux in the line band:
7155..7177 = 0.05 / 10.3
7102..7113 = 0.05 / 10.5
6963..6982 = 0.02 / 11.1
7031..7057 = -0.05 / 11.6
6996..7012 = -0.03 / 11.5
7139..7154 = 0.03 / 10.6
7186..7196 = 0.05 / 10.3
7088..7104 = 0.00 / 11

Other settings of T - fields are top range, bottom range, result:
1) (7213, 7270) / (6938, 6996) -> 1.04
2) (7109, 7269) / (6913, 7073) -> 0.98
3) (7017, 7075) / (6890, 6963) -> 1.02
